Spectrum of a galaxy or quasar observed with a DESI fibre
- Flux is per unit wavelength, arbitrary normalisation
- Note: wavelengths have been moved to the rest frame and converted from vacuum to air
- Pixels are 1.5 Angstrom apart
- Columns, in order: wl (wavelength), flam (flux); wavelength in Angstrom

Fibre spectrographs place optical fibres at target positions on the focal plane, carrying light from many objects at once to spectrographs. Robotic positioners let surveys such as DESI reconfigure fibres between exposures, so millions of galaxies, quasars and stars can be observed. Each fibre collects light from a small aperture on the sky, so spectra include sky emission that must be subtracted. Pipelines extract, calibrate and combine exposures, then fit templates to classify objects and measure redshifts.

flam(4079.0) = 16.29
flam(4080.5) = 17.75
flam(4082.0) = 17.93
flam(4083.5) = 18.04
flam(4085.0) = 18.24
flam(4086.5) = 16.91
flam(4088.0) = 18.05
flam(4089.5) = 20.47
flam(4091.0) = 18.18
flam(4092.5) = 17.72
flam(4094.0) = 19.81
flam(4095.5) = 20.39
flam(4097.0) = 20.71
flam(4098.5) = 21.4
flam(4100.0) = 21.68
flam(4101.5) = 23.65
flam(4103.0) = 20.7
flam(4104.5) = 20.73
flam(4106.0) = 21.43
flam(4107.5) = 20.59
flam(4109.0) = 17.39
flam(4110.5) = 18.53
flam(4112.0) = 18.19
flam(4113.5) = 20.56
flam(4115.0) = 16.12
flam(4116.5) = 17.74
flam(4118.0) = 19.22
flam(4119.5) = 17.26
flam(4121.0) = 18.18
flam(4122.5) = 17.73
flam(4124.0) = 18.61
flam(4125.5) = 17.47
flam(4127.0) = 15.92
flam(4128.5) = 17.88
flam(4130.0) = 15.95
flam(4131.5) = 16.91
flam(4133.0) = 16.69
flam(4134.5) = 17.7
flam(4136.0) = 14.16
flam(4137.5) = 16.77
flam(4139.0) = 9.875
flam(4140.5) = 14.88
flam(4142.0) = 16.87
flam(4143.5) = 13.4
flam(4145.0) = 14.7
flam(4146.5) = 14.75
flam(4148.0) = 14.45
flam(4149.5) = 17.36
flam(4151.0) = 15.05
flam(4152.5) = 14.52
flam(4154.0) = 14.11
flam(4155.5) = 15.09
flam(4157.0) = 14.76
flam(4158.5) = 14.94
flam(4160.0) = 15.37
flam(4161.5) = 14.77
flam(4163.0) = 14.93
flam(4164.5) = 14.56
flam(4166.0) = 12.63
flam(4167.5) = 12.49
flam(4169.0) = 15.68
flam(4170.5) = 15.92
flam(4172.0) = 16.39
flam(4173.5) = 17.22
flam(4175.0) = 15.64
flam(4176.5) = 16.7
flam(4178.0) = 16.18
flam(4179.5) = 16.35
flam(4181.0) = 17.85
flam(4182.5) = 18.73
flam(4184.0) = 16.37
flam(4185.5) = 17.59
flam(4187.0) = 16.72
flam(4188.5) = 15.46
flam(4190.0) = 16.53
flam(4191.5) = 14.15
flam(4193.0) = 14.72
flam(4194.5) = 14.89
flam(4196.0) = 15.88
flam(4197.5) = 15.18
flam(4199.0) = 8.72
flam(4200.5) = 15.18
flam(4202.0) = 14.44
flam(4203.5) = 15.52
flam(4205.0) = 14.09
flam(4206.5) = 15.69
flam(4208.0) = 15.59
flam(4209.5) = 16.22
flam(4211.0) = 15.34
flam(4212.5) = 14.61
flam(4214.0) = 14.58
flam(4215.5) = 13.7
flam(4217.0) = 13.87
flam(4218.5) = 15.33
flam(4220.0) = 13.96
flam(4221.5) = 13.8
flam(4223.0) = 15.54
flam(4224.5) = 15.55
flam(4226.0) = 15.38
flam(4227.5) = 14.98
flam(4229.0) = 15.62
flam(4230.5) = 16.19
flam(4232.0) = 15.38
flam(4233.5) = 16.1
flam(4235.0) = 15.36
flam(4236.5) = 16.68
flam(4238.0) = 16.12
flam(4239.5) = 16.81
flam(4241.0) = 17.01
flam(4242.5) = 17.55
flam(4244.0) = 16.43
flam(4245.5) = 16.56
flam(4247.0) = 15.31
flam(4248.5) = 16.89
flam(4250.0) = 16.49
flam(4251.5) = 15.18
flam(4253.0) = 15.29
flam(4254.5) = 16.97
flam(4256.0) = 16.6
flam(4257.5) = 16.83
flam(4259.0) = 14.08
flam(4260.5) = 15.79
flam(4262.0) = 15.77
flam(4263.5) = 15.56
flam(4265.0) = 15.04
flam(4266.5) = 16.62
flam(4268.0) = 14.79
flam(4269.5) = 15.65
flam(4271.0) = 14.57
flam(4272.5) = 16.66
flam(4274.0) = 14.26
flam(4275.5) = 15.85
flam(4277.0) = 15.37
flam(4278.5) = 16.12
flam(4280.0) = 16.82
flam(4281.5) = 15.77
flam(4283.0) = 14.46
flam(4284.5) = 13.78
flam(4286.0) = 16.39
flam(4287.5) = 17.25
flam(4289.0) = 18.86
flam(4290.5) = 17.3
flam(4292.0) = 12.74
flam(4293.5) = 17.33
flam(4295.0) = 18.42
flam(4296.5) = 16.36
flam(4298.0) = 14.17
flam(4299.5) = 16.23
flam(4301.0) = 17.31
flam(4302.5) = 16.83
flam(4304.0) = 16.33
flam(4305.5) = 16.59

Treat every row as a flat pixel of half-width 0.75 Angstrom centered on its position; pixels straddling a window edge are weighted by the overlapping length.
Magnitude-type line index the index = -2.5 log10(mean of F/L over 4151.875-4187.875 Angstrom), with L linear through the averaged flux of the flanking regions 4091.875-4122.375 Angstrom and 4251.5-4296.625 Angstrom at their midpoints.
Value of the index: 0.16 mag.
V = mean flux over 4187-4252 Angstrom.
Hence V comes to 15.3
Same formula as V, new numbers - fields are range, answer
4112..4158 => 16.2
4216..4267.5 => 15.8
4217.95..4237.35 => 15.4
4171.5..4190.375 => 16.8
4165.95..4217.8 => 15.4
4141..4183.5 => 15.4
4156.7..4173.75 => 14.9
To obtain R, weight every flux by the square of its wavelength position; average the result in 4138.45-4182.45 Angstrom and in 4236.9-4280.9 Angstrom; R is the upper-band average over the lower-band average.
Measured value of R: 1.1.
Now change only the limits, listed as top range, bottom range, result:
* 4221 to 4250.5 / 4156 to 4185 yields 1.05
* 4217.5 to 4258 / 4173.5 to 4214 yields 1.04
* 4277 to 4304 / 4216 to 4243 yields 1.07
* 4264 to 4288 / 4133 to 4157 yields 1.11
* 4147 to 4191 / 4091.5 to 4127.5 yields 0.84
